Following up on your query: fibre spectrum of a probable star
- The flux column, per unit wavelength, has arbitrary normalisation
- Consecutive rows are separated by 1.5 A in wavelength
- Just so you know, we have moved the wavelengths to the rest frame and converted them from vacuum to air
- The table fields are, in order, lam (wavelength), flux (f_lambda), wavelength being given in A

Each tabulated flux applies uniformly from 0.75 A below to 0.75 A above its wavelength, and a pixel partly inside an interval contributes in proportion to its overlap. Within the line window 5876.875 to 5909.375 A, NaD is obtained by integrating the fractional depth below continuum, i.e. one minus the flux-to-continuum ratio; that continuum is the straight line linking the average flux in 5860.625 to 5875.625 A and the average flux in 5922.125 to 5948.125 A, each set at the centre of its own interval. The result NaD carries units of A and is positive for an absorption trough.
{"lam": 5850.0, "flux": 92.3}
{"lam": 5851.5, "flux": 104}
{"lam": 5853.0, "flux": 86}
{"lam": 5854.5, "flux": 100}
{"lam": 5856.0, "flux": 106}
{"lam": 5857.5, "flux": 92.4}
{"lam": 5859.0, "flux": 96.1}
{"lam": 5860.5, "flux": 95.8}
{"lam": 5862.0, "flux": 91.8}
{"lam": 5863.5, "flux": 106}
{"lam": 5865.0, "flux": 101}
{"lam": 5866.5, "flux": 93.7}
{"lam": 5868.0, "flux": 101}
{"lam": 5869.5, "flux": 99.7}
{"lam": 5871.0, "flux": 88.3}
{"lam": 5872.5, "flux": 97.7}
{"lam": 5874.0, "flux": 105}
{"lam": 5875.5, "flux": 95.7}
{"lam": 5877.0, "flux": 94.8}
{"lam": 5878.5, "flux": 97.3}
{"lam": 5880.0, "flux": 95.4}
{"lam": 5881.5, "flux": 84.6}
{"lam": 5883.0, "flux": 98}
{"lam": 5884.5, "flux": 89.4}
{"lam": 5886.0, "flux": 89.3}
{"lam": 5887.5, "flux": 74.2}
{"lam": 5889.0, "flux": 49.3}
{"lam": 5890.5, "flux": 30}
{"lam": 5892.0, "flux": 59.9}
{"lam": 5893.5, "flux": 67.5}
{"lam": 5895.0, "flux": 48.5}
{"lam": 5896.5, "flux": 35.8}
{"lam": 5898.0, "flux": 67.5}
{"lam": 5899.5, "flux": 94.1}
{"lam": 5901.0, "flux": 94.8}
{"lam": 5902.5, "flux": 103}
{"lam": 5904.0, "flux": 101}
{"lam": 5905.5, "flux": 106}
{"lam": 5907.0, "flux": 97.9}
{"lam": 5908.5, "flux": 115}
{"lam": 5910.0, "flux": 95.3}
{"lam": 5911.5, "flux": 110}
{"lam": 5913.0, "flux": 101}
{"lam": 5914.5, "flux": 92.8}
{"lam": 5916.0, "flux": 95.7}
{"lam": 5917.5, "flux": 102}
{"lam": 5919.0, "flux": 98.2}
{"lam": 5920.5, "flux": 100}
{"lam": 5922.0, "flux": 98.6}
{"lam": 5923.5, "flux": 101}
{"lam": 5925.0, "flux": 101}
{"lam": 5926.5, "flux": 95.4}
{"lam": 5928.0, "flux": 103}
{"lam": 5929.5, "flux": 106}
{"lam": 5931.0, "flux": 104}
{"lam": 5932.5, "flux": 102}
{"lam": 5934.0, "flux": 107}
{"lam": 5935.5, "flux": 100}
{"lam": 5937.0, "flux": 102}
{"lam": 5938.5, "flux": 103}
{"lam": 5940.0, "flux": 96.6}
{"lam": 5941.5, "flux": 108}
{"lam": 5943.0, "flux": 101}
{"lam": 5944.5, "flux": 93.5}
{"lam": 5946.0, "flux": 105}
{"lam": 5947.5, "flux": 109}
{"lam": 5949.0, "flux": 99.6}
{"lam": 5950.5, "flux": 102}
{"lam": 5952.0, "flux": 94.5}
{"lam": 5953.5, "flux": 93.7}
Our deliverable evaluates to 6.0 A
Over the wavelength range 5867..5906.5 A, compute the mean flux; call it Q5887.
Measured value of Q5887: 83.5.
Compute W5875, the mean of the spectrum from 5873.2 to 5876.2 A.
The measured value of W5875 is 100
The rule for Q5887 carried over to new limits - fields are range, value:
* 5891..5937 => 93.3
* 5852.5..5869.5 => 97.5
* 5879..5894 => 74.3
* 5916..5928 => 99.4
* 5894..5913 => 89.3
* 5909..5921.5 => 99.7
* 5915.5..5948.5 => 101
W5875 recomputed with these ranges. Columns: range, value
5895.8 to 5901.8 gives 73.6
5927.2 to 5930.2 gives 104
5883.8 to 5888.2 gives 84.4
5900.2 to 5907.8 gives 101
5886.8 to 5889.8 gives 61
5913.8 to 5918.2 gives 96.8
